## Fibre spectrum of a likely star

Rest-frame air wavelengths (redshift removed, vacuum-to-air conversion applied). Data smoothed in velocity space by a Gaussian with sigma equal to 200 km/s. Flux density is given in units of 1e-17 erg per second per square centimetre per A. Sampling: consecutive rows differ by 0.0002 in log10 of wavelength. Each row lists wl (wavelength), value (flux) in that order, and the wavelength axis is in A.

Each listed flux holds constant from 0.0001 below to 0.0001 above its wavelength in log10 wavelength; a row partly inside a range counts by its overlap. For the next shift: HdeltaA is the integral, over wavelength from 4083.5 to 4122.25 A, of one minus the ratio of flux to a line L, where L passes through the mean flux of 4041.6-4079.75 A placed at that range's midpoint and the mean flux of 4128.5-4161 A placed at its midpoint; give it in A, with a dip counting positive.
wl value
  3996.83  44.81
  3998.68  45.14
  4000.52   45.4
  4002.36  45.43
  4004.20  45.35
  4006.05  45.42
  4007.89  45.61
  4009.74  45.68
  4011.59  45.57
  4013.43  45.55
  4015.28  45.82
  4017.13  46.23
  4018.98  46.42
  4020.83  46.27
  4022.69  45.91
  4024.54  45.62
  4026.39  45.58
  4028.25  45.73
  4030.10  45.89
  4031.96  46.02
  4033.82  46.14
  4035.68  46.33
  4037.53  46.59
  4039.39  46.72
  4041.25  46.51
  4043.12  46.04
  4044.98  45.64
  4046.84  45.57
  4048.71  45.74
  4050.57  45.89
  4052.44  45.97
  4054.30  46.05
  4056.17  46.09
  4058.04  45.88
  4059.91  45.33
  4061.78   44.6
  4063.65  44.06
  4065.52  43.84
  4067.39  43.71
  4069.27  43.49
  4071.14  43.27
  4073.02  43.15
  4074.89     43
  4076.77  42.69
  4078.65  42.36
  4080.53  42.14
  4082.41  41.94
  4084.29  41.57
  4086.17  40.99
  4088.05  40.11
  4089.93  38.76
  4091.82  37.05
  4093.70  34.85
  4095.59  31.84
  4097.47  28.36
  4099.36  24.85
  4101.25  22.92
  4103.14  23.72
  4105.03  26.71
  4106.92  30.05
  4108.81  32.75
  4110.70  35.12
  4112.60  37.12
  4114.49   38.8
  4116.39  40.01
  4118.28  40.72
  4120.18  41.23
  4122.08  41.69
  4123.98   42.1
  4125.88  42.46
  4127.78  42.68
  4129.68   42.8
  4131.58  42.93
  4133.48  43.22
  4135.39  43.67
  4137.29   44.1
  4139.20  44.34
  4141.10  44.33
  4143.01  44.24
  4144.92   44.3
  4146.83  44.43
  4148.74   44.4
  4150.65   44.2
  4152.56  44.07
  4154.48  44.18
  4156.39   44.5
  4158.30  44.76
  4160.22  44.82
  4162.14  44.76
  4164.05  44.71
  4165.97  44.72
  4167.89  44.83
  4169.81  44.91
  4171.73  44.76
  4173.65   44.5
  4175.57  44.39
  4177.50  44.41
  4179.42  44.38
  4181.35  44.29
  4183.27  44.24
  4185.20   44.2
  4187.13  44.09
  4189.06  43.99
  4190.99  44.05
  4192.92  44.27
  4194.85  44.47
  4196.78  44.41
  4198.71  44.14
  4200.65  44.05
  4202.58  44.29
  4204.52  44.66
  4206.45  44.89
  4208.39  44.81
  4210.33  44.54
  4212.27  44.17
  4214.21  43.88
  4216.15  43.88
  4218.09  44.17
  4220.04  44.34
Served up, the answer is 8.5 A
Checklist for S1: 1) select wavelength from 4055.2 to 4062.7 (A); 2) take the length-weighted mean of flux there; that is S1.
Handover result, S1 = 45.4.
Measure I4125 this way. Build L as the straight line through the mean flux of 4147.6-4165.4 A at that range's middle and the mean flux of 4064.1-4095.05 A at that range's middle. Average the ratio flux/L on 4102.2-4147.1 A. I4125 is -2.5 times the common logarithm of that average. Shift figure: 0.09 mag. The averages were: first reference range 41.3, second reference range 44.5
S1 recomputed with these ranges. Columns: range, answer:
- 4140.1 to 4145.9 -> 44.3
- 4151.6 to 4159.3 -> 44.4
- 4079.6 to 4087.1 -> 41.7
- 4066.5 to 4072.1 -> 43.4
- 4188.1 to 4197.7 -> 44.3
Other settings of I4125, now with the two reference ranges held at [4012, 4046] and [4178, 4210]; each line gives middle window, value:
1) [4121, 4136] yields 0.06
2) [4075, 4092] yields 0.11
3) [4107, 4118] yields 0.23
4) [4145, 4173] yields 0.00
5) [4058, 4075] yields 0.04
